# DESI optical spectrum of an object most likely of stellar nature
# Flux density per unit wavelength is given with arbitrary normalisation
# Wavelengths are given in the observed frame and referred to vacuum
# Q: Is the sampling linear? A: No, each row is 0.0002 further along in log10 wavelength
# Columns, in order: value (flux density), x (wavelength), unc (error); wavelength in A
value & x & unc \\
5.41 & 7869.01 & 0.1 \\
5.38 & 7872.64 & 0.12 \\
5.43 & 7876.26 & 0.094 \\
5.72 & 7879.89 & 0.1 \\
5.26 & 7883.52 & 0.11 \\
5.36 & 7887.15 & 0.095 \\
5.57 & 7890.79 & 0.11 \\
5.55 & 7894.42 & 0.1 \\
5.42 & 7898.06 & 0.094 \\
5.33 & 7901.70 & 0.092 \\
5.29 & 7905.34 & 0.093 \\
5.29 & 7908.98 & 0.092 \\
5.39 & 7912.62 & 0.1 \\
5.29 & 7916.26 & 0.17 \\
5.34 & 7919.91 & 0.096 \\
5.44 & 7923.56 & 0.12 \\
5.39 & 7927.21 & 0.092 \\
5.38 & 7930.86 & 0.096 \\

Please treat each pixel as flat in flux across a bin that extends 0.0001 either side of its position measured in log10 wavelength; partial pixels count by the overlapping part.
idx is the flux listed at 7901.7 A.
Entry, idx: 5.33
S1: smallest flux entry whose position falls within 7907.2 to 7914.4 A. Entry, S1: 5.29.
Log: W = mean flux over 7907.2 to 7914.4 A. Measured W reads 5.34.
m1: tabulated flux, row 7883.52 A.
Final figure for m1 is 5.26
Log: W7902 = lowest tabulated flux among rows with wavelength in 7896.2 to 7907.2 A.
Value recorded 5.29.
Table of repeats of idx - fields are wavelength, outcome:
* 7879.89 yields 5.72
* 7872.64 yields 5.38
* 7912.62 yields 5.39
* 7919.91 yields 5.34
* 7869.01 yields 5.41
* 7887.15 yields 5.36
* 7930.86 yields 5.38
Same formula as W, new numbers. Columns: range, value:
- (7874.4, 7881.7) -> 5.58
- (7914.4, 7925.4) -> 5.36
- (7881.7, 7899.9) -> 5.43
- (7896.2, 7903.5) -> 5.37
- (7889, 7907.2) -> 5.43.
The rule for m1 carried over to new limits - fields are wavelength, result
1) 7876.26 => 5.43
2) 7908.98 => 5.29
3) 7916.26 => 5.29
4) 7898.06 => 5.42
